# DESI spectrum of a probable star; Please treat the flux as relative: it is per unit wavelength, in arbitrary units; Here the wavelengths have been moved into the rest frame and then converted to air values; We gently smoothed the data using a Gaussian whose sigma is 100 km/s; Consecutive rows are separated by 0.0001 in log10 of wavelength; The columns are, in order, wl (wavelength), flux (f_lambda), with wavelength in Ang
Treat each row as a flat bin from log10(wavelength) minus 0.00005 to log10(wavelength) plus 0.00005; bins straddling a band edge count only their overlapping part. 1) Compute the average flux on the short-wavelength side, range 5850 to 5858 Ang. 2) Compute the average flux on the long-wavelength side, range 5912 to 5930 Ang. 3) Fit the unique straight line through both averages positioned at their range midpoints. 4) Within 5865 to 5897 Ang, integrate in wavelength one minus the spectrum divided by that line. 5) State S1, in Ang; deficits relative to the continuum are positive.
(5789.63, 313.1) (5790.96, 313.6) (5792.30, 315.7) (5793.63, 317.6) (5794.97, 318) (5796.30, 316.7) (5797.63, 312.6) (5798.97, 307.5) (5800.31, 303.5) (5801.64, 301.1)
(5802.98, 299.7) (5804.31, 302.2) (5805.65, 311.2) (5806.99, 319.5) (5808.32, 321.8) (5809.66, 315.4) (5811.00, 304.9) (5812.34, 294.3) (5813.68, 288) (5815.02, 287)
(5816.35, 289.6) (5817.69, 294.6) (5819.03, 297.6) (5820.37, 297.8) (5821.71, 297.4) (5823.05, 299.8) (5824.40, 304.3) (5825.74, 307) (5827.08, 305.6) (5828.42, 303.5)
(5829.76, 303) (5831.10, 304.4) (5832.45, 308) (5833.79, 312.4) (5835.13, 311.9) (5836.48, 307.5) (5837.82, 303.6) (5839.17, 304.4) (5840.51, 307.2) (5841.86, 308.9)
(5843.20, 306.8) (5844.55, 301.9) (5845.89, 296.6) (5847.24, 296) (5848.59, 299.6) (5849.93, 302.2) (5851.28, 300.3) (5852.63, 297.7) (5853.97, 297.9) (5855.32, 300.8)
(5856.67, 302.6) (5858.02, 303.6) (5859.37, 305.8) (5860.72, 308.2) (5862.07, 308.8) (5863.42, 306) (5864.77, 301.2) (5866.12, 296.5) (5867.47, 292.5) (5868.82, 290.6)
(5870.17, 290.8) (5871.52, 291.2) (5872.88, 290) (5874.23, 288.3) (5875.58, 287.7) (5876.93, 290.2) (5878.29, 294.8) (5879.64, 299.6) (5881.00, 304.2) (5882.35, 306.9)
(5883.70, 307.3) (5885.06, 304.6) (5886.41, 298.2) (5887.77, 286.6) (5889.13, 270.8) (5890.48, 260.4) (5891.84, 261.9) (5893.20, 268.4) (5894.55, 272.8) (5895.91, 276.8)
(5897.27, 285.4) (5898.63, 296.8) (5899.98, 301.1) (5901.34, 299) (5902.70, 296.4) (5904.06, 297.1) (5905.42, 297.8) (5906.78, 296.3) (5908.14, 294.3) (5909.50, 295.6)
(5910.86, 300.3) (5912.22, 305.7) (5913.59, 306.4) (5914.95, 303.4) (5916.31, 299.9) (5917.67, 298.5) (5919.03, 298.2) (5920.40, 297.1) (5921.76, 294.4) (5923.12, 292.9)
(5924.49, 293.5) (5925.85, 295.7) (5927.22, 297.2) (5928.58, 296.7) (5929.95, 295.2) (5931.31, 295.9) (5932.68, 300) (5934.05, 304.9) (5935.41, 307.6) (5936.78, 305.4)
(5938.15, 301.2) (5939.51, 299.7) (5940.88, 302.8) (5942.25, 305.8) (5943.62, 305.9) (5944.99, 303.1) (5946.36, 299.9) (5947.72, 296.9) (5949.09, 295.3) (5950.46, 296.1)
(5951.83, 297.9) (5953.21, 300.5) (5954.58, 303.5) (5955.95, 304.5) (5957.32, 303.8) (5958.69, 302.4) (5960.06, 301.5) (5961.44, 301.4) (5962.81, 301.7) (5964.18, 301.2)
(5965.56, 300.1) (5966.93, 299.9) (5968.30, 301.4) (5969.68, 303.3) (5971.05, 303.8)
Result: 1.2 Ang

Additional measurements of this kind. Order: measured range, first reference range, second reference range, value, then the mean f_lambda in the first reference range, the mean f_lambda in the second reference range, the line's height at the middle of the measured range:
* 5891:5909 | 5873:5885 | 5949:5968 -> 0.6 Ang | 297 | 301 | 298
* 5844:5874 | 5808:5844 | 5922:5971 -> 0.3 Ang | 303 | 300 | 302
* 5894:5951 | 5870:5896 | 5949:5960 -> -0.6 Ang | 288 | 301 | 295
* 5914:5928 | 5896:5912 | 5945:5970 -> 0.0 Ang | 296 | 301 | 297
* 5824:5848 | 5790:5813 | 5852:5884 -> -0.1 Ang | 310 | 298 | 304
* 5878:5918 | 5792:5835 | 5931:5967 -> 1.3 Ang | 305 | 301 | 303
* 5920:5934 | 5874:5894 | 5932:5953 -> 0.1 Ang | 289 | 301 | 298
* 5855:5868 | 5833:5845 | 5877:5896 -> -0.2 Ang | 307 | 287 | 298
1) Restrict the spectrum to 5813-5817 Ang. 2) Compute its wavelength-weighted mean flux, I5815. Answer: 289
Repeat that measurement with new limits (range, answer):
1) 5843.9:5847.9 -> 298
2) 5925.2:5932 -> 296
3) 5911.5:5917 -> 304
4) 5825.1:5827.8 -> 307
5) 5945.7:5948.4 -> 299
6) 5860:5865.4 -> 306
